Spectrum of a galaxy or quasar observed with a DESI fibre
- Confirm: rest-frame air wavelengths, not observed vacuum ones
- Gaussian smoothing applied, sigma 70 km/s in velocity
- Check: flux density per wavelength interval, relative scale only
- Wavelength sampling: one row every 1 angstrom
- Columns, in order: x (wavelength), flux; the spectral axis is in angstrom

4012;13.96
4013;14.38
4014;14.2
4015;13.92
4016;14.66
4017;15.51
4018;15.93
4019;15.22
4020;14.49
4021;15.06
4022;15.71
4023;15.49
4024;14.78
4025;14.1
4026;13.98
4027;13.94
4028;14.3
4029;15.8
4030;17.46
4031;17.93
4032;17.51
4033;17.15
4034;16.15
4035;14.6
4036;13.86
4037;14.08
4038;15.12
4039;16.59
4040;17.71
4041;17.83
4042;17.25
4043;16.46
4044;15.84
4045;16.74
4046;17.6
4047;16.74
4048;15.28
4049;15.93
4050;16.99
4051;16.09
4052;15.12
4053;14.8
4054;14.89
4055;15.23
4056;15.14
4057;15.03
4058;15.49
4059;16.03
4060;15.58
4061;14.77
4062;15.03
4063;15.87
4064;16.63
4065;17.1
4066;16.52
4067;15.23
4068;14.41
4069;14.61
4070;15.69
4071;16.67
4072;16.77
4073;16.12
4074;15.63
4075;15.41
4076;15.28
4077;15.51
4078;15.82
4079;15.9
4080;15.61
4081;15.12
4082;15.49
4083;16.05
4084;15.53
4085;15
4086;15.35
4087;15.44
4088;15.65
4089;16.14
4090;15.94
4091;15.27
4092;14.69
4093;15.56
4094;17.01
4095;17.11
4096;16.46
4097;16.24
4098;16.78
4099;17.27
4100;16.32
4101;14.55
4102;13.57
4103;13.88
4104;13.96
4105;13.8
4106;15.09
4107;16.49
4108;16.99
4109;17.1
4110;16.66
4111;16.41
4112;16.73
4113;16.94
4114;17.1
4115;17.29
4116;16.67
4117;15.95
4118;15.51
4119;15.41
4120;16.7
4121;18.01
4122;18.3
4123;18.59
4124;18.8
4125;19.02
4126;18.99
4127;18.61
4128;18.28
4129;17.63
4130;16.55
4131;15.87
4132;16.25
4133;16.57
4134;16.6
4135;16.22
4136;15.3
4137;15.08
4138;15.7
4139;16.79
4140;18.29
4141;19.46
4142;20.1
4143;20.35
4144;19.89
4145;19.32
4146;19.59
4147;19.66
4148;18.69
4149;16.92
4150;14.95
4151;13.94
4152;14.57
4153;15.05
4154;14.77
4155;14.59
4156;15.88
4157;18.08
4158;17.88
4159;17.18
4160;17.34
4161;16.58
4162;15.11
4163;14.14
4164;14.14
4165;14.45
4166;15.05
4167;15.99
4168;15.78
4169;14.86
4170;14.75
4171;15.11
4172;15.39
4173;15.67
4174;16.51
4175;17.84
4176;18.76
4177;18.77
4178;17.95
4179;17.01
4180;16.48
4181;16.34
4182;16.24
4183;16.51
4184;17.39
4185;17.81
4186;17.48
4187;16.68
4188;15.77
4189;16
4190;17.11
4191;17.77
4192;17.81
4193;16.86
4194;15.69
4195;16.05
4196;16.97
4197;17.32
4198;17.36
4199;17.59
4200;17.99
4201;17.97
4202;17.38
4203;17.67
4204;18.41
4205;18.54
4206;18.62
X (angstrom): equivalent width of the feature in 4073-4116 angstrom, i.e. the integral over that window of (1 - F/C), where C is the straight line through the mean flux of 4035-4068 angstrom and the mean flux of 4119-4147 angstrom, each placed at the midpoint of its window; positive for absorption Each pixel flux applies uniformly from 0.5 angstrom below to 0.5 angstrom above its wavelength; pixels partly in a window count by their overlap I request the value 2.7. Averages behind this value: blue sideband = 15.9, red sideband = 17.8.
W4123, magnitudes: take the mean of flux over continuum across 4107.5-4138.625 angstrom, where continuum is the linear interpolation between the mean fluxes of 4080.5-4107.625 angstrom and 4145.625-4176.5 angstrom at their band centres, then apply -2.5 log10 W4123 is -0.08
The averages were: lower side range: 15.6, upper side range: 16.1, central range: 17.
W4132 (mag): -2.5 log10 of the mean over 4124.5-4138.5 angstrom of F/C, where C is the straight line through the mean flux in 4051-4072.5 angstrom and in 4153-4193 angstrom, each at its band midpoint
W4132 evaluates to -0.06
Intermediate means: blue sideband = 15.6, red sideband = 16.4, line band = 16.9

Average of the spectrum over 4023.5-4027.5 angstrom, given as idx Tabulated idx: 14.2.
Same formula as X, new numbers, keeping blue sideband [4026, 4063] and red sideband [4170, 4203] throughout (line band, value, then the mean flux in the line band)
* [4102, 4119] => 0.4 angstrom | 15.9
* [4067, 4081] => 0.4 angstrom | 15.6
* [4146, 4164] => 0.5 angstrom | 16.2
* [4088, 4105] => 0.7 angstrom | 15.6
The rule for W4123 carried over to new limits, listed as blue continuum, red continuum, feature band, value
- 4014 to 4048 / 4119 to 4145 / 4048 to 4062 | 0.05 mag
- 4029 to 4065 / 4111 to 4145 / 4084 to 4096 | 0.07 mag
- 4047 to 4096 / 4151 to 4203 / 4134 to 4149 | -0.12 mag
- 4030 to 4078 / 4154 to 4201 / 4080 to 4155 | -0.02 mag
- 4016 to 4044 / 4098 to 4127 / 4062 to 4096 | 0.03 mag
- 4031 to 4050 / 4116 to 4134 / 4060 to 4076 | 0.06 mag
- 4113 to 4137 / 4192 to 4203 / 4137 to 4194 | 0.03 mag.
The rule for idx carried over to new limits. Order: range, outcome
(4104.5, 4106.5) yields 14.4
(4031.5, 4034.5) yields 16.9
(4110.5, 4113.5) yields 16.7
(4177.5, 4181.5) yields 16.9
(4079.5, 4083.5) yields 15.6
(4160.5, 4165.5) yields 14.9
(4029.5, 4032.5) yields 17.6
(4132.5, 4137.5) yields 16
